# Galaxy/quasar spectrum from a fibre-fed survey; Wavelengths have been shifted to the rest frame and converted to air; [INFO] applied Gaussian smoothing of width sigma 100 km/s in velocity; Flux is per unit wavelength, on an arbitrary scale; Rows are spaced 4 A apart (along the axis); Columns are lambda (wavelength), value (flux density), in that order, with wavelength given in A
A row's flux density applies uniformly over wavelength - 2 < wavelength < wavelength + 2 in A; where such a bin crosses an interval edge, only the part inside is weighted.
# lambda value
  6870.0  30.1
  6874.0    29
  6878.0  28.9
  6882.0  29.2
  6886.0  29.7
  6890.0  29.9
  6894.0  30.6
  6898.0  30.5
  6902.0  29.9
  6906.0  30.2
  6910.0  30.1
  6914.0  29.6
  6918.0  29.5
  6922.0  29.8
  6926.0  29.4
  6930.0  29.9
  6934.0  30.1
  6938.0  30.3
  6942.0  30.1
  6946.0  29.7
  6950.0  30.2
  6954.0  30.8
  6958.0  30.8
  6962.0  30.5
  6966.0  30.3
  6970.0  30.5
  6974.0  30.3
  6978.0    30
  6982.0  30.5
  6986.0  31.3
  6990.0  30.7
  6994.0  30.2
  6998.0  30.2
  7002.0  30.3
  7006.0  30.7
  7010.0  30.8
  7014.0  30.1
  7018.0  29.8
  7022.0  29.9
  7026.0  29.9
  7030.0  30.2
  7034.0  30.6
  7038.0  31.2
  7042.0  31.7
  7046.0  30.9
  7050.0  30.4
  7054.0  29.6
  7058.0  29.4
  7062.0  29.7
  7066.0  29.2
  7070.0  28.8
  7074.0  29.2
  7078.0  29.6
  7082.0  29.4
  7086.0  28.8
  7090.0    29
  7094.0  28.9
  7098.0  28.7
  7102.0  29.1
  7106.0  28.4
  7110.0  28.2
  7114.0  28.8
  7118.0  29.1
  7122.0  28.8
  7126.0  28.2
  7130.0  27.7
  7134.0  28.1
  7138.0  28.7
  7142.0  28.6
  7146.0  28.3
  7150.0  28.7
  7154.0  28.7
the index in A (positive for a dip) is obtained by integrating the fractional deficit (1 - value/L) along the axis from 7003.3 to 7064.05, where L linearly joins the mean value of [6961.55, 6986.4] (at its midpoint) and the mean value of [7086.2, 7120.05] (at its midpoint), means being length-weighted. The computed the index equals -1.3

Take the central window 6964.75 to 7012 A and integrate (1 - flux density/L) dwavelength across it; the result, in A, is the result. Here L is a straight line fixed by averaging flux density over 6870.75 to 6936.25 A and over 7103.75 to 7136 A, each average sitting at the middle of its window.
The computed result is -2.0 A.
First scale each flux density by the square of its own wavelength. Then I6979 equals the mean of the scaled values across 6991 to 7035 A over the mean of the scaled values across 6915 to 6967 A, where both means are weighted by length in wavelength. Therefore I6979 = 1.03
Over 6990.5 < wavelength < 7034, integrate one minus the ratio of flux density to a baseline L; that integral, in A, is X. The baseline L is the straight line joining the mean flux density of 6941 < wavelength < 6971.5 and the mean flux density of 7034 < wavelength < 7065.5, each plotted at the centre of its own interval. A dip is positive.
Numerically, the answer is 0.2 A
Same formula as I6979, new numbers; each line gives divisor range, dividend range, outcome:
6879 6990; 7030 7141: 1.01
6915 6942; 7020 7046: 1.06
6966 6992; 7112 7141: 0.97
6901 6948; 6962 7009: 1.04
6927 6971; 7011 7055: 1.03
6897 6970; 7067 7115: 1.00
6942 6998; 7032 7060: 1.03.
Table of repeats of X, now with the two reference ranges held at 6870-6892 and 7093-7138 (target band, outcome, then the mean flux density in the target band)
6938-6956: -0.6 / 30.2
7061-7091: -0.5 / 29.2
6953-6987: -1.7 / 30.5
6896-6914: -0.5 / 30.1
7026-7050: -1.6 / 30.8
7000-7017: -0.9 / 30.4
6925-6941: -0.4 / 30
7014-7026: -0.4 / 29.9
